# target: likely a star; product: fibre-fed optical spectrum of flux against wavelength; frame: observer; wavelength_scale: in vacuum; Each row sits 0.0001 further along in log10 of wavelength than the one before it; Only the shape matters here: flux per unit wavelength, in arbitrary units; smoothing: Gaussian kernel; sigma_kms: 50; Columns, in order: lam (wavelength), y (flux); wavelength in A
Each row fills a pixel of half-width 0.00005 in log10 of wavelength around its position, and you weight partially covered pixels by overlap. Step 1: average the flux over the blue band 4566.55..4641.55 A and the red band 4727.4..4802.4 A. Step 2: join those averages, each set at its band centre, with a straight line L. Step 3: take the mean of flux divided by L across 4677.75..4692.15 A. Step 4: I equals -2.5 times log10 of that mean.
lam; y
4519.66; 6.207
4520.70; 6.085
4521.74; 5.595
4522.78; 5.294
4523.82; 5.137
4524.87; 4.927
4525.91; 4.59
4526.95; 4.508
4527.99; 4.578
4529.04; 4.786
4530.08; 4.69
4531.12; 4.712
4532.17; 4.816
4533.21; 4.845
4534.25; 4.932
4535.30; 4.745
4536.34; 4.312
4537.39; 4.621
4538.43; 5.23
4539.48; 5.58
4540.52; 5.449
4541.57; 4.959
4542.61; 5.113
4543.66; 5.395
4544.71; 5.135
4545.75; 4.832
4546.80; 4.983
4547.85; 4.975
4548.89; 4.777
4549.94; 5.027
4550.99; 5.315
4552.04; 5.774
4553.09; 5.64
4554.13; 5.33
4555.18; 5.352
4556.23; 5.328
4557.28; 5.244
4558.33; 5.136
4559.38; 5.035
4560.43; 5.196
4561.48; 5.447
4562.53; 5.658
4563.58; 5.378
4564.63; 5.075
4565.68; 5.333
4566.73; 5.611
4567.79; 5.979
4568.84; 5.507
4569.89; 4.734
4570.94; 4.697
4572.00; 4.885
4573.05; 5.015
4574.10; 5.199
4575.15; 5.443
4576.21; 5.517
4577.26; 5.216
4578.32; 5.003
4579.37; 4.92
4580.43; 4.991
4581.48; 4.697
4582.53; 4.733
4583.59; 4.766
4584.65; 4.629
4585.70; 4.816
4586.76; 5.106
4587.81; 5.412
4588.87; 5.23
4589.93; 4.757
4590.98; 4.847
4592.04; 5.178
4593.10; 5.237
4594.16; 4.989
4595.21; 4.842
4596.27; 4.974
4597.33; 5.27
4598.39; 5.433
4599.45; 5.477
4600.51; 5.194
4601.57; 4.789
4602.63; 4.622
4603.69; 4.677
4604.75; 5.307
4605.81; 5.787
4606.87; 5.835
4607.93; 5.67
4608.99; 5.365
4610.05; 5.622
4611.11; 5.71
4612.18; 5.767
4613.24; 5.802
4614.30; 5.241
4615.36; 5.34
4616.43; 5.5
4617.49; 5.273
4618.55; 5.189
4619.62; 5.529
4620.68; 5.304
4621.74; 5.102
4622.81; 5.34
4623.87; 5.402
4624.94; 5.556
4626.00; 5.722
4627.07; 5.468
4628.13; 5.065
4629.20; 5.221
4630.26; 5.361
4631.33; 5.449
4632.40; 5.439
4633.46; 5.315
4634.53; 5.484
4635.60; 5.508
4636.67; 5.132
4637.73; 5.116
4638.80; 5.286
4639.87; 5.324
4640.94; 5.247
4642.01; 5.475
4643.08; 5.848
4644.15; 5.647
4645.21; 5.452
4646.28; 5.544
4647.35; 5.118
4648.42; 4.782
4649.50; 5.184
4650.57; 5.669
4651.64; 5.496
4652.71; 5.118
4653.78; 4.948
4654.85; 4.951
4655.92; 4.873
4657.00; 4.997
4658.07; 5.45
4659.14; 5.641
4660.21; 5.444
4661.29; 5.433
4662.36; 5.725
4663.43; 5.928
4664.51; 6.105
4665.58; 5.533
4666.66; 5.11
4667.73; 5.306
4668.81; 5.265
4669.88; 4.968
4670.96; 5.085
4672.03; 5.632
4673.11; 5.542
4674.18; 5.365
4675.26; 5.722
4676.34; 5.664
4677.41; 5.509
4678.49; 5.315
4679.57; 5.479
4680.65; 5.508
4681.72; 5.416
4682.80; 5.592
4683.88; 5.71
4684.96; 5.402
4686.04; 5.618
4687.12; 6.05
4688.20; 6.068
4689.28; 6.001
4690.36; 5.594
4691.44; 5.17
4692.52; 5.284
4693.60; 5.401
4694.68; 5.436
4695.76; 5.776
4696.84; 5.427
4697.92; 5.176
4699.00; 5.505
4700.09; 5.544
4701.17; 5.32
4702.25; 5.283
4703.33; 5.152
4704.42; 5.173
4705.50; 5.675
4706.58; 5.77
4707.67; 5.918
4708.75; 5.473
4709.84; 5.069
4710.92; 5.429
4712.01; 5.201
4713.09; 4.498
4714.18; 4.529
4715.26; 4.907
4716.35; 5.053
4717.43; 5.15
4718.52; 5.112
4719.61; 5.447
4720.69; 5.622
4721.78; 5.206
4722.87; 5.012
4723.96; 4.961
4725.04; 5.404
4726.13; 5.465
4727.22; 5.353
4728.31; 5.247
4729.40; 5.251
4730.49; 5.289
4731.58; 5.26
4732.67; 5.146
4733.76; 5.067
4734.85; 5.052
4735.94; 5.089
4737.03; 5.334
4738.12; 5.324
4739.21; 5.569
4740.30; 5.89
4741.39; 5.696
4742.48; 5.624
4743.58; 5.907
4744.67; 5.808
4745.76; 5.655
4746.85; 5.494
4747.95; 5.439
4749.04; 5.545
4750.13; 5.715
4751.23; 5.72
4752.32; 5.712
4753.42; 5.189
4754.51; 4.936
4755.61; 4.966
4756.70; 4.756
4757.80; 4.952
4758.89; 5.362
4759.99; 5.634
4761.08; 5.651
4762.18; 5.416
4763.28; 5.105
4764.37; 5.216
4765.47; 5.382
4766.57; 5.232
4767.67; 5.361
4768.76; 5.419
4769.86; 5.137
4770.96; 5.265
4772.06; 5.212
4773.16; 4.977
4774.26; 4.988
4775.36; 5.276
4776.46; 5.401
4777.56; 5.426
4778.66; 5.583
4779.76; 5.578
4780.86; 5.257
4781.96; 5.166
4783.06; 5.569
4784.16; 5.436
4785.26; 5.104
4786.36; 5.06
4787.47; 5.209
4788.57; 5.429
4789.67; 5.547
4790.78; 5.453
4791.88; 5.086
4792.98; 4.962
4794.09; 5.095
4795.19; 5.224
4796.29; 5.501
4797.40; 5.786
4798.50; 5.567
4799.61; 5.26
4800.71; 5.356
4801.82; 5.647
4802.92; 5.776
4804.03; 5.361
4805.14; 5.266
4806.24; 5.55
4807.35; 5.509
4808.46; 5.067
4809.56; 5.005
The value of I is -0.06 mag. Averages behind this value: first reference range 5.24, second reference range 5.35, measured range 5.6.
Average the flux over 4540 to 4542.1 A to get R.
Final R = 5.21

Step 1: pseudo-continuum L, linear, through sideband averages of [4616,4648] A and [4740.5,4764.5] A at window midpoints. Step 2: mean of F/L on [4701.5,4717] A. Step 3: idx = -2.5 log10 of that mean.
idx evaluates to 0.04 mag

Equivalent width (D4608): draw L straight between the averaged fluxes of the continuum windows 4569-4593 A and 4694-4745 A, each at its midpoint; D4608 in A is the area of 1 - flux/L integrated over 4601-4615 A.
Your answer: -0.9 A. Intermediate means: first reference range 5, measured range 5.4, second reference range 5.33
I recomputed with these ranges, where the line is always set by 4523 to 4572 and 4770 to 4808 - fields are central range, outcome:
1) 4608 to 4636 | -0.05 mag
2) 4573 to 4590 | 0.02 mag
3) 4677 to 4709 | -0.06 mag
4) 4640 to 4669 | -0.04 mag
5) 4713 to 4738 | 0.02 mag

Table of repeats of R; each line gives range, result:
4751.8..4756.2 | 5.19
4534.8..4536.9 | 4.53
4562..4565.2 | 5.38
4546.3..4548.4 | 4.99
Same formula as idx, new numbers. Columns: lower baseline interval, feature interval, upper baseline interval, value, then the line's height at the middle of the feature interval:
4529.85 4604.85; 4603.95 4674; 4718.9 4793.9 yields -0.04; 5.19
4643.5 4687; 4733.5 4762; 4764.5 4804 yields -0.01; 5.36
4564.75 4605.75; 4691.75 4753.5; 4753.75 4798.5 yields -0.03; 5.23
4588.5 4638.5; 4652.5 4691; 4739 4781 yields -0.03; 5.34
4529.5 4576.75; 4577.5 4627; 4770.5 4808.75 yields -0.01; 5.19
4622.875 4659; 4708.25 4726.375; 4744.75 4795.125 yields 0.04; 5.32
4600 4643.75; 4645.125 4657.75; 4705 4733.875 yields 0.03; 5.34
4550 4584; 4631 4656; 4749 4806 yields -0.01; 5.26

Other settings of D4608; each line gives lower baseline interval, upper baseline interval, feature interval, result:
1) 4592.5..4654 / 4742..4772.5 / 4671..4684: -0.38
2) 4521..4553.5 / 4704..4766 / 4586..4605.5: 0.11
